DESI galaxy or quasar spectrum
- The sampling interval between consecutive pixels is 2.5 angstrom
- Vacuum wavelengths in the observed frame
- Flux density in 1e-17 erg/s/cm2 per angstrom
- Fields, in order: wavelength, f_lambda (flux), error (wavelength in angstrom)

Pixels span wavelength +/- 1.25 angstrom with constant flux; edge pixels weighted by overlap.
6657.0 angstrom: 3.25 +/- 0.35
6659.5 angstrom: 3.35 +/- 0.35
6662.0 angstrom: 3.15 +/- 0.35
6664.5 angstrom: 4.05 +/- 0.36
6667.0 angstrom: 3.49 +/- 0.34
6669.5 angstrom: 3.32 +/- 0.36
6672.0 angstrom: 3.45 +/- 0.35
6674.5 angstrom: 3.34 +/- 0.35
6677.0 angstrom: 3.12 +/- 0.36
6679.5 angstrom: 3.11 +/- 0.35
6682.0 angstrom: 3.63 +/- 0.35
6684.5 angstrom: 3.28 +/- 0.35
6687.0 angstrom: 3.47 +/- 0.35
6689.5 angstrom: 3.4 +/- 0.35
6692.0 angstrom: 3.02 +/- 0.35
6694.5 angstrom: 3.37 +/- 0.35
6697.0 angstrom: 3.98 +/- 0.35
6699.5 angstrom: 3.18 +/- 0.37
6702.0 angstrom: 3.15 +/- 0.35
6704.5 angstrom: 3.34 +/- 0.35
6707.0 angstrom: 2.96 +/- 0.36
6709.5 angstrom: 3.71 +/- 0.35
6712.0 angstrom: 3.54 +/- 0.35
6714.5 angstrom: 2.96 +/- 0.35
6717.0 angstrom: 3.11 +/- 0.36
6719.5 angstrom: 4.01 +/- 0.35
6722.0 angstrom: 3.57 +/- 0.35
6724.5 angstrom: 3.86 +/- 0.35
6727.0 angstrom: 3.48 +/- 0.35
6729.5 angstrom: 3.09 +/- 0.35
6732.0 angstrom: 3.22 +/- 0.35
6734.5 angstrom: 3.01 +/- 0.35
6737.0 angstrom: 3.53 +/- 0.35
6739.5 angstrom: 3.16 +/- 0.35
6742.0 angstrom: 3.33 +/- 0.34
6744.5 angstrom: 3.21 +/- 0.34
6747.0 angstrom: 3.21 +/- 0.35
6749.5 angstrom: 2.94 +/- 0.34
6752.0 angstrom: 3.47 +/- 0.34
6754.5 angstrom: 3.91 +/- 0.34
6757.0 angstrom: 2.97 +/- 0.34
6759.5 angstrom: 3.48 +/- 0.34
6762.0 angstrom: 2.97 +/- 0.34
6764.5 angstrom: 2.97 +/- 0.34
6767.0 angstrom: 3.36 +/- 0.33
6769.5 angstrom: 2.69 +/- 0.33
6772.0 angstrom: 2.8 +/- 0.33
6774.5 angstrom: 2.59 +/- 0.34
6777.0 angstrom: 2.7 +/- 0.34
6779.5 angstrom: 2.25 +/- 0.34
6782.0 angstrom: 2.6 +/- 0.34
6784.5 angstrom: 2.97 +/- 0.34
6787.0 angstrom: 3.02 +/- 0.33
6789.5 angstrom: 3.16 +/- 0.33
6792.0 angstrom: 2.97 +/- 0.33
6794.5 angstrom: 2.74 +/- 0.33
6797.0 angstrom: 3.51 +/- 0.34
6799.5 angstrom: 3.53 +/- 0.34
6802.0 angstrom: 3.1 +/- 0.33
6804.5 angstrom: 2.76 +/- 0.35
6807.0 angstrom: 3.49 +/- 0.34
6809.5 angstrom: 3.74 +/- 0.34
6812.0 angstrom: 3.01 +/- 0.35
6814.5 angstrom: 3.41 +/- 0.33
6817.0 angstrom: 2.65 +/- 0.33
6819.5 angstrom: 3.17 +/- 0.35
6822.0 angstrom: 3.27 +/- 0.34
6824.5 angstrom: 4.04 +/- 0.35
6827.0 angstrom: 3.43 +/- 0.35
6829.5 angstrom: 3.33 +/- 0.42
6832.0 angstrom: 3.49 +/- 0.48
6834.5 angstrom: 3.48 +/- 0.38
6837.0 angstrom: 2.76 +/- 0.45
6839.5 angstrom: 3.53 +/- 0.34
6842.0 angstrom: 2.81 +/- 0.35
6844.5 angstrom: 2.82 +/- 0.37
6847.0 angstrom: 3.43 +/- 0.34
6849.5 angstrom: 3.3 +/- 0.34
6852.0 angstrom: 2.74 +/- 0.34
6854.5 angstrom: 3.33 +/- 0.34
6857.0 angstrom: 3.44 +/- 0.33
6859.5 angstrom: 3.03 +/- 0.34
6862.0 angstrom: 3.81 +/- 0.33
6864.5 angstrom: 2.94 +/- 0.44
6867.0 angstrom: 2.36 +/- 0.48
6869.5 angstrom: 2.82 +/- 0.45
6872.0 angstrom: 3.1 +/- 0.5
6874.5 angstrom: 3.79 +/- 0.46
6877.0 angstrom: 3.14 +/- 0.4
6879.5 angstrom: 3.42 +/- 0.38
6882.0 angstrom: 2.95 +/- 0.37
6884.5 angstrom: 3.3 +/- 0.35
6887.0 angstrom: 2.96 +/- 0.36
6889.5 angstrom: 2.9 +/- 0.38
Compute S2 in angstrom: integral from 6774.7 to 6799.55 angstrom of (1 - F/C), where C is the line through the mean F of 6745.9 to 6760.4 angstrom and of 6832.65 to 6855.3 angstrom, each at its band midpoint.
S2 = 2.70 angstrom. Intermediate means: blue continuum 3.33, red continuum 3.14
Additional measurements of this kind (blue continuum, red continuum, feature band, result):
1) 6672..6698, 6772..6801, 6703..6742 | -2.05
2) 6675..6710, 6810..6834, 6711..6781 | 2.95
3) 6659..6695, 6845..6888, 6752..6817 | 3.70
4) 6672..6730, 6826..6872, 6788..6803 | 0.33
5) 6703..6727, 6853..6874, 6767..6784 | 3.28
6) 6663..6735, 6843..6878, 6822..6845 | -0.92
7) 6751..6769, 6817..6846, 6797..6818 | 0.19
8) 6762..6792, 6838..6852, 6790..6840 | -4.36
